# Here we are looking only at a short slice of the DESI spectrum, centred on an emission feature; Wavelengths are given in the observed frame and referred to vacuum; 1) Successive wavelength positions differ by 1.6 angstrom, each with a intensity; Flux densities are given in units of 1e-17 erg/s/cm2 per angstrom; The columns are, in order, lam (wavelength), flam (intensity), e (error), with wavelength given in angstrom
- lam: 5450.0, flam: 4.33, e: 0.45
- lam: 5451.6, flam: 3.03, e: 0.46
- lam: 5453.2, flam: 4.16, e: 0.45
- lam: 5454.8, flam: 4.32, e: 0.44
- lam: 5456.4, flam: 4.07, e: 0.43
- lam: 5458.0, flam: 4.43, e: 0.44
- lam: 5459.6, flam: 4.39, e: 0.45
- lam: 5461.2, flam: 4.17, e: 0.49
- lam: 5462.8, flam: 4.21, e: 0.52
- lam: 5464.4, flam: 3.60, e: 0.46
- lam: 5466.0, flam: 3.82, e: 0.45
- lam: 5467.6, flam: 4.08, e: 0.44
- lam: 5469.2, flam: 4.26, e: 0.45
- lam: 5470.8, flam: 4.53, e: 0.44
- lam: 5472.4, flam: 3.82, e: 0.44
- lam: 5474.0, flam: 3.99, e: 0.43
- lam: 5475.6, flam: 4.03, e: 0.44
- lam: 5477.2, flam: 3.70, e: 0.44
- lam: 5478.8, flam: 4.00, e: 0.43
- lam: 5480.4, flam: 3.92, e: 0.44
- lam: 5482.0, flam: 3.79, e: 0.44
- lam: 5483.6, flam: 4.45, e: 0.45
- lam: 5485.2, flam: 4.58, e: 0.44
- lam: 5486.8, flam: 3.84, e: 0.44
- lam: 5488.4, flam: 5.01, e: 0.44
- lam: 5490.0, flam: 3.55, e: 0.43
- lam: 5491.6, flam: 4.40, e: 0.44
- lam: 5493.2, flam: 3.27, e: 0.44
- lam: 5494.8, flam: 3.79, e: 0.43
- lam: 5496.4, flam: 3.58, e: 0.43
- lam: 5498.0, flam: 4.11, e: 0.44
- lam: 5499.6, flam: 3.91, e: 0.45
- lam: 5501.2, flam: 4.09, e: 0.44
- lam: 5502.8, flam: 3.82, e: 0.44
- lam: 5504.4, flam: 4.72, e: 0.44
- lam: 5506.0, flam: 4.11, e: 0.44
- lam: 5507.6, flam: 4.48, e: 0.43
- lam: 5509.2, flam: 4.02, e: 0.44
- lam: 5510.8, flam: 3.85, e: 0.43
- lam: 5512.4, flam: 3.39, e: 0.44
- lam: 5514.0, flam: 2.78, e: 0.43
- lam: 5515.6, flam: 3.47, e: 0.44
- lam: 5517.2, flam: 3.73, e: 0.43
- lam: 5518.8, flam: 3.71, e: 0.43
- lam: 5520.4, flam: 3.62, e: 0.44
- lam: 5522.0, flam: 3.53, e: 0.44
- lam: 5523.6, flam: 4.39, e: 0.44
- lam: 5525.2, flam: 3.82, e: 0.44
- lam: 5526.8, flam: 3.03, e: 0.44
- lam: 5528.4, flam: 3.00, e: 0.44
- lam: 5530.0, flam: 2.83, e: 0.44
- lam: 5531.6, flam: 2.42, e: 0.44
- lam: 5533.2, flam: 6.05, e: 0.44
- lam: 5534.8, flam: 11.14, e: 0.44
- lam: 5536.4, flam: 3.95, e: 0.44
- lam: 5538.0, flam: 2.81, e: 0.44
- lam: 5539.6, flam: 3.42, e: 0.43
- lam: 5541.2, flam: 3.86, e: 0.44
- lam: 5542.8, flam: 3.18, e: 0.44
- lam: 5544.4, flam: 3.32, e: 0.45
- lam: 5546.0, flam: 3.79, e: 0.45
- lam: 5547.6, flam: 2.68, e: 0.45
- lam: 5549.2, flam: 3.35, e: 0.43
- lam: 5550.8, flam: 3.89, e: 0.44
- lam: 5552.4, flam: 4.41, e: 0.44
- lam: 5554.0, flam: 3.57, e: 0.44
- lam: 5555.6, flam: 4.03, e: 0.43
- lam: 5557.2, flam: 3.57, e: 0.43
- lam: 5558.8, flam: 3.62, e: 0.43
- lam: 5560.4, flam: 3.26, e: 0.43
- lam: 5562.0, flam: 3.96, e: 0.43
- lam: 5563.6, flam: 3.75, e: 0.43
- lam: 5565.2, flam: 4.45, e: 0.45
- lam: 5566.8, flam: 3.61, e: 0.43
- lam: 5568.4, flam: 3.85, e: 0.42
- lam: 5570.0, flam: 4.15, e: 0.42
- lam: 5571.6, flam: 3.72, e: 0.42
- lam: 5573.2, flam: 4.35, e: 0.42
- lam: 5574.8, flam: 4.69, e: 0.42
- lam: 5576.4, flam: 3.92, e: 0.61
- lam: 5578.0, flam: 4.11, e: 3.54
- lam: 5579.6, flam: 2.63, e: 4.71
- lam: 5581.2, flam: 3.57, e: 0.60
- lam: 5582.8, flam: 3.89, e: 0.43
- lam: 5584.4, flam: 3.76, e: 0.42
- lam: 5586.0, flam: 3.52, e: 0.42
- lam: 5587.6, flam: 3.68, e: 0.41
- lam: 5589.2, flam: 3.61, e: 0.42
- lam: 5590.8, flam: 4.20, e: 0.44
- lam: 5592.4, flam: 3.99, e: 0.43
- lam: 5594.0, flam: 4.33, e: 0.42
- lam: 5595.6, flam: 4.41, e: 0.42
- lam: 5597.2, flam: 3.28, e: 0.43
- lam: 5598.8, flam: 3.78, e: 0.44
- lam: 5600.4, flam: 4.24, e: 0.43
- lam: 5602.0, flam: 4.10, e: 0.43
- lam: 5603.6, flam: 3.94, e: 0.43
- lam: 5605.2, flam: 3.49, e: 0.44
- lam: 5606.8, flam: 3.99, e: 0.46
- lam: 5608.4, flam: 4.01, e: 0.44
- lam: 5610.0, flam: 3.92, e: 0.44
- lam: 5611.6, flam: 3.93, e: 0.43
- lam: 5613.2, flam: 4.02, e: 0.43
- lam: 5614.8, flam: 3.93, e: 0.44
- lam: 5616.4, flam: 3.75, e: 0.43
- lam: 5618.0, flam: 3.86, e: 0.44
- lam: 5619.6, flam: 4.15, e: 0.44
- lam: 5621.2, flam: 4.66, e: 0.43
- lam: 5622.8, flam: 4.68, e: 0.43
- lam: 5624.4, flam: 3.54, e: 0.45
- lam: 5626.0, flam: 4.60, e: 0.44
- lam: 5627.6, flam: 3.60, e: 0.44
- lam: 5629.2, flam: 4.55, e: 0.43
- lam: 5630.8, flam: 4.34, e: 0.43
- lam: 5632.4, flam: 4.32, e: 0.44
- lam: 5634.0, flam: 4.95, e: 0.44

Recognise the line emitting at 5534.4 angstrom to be H-beta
